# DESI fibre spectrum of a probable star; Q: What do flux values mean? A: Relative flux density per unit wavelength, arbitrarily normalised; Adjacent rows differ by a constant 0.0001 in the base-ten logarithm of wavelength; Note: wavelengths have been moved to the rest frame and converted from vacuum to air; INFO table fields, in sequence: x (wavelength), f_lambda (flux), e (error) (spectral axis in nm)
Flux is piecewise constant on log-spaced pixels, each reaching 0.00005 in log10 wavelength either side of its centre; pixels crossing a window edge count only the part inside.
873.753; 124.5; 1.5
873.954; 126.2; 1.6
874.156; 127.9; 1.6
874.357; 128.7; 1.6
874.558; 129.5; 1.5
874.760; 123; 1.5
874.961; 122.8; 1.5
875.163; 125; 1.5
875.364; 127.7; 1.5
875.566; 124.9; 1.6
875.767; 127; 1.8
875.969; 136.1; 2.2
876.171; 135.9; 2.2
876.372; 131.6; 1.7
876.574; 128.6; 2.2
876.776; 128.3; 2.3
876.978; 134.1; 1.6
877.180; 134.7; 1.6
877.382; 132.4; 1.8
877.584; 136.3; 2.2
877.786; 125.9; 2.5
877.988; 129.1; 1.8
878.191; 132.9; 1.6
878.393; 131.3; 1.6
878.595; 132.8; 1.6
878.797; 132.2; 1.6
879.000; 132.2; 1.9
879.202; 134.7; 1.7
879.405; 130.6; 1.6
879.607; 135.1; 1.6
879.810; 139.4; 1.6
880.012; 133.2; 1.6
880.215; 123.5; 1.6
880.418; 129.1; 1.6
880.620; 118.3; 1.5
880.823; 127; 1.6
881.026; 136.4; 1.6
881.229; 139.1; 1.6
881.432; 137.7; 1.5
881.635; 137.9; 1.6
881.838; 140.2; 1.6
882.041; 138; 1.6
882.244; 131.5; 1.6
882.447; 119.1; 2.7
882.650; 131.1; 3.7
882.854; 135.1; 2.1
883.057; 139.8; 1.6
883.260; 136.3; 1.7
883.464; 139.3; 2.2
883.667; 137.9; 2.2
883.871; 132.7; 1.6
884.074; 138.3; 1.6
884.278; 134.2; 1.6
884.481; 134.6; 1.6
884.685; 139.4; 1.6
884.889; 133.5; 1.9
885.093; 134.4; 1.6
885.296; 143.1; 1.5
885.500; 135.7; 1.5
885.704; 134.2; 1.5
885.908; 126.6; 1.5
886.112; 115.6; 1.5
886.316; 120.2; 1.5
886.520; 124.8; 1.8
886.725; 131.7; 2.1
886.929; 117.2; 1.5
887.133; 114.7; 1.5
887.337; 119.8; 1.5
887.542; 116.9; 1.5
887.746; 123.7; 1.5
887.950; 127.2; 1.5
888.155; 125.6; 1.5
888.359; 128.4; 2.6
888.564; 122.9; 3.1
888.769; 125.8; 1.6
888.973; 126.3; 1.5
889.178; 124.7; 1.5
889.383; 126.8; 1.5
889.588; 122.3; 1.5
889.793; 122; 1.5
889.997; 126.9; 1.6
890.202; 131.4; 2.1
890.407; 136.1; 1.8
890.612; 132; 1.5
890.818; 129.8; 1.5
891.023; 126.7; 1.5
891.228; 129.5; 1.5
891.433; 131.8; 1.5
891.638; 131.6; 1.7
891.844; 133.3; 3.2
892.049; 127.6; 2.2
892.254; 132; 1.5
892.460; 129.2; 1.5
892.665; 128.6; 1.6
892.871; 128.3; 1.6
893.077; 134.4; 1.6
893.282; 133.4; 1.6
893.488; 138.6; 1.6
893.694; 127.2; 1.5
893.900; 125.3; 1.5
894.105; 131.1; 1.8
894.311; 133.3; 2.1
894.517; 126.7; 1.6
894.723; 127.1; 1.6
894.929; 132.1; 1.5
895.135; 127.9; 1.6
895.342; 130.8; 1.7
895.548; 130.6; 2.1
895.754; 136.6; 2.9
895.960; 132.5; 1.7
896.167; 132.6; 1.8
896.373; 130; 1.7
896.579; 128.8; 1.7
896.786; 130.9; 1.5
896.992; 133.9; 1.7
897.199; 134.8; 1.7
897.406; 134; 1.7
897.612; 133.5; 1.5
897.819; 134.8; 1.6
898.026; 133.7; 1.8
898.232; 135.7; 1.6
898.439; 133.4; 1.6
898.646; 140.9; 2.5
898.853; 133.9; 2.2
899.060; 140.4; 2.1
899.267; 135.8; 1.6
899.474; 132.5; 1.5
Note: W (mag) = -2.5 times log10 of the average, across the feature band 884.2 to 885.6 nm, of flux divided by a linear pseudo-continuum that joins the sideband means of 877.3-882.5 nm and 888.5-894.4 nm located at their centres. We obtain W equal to -0.04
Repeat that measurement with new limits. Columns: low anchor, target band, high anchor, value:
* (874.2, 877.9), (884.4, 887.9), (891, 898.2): 0.03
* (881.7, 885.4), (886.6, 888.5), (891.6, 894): 0.09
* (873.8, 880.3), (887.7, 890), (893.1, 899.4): 0.06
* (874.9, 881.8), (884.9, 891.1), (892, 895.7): 0.04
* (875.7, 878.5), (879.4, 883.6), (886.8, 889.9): -0.04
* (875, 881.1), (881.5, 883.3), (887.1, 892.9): -0.04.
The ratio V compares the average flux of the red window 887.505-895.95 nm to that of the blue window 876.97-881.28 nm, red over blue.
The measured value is 0.98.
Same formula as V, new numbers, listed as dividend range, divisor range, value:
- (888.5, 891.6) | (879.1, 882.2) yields 0.96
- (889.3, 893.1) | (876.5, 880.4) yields 0.98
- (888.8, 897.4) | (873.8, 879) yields 1.00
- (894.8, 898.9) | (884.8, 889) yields 1.05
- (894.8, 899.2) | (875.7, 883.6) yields 1.01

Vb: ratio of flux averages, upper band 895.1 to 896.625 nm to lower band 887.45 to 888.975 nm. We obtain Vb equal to 1.1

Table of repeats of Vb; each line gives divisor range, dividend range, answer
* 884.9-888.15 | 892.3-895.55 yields 1.03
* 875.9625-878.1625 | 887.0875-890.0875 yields 0.94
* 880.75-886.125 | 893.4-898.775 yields 0.98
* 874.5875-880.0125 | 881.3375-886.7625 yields 1.02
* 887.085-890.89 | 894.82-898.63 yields 1.06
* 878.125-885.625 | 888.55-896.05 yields 0.97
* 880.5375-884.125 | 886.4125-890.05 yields 0.92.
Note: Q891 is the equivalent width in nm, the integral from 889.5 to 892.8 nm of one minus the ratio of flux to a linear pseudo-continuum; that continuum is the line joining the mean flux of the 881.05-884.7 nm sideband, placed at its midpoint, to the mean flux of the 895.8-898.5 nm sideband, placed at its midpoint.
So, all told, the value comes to 0.12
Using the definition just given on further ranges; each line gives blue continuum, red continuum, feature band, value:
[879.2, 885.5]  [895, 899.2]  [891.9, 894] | 0.05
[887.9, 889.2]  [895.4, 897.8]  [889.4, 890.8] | -0.01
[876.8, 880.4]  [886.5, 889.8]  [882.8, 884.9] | -0.15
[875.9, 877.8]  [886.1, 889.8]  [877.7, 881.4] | -0.03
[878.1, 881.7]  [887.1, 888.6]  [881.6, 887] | -0.24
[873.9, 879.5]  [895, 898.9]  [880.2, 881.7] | -0.01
